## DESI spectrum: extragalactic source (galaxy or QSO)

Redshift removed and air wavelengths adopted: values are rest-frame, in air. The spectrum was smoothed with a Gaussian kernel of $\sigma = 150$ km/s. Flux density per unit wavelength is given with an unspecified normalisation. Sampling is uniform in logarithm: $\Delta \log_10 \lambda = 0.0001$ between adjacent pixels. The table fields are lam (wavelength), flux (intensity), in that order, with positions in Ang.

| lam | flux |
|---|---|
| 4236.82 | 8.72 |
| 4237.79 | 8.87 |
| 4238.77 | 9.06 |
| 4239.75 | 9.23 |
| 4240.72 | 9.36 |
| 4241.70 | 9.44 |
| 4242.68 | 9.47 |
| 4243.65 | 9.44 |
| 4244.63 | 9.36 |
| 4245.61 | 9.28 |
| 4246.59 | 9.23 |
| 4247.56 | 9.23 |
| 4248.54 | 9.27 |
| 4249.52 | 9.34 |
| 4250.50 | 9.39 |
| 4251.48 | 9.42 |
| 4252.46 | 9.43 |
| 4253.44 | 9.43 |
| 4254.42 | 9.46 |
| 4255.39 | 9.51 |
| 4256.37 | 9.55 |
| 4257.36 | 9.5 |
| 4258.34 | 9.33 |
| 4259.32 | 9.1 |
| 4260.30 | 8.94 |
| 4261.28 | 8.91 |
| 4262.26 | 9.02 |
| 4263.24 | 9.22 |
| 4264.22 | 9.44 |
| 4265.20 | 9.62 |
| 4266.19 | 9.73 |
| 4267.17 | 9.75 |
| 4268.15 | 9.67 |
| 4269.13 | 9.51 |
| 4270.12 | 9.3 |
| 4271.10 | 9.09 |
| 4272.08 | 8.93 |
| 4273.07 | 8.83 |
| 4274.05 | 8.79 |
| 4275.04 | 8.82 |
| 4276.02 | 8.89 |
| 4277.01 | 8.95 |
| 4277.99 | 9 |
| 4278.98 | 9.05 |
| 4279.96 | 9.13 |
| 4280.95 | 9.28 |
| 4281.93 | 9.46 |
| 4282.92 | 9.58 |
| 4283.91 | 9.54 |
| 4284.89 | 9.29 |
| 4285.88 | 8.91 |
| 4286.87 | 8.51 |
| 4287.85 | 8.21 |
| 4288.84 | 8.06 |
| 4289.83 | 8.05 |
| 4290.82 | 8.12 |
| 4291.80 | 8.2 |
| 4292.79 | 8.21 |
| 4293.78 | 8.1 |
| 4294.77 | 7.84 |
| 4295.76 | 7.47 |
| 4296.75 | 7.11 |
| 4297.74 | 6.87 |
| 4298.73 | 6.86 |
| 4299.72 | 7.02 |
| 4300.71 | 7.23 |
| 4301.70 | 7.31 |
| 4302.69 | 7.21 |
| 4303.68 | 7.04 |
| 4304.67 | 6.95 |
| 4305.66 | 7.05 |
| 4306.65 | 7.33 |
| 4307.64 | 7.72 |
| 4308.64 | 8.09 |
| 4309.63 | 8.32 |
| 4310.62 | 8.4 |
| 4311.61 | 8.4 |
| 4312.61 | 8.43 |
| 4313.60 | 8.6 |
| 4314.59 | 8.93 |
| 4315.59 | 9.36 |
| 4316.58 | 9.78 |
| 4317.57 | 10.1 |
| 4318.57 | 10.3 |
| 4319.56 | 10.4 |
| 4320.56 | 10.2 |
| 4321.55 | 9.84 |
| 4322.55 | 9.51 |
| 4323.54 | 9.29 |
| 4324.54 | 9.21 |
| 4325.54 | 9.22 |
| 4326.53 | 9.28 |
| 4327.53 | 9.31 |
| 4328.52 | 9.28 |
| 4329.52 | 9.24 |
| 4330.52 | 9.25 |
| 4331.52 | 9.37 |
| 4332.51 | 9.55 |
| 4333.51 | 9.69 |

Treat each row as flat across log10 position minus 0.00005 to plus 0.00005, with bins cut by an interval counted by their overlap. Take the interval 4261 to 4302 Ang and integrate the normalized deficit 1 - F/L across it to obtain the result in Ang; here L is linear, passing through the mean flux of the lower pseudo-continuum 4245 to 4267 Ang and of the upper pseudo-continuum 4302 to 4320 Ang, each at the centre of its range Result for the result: 1.4 Ang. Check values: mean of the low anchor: 9.34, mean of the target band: 8.64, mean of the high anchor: 8.45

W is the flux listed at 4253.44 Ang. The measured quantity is 9.43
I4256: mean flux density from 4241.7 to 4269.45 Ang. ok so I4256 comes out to 9.38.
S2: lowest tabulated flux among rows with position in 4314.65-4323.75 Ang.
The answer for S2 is 9.29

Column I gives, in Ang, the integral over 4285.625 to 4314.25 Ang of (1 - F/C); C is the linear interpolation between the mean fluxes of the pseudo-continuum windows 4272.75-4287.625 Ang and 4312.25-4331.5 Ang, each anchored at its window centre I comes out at 4.5 Ang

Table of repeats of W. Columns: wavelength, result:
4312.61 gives 8.43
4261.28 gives 8.91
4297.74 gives 6.87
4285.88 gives 8.91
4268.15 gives 9.67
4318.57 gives 10.3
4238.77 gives 9.06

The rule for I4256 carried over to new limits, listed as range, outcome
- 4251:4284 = 9.27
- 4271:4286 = 9.1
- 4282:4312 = 7.92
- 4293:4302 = 7.34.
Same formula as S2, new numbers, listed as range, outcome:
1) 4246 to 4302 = 6.86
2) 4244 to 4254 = 9.23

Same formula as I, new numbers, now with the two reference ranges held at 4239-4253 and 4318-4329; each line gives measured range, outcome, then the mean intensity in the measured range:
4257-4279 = 0.5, 9.19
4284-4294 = 1.1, 8.42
